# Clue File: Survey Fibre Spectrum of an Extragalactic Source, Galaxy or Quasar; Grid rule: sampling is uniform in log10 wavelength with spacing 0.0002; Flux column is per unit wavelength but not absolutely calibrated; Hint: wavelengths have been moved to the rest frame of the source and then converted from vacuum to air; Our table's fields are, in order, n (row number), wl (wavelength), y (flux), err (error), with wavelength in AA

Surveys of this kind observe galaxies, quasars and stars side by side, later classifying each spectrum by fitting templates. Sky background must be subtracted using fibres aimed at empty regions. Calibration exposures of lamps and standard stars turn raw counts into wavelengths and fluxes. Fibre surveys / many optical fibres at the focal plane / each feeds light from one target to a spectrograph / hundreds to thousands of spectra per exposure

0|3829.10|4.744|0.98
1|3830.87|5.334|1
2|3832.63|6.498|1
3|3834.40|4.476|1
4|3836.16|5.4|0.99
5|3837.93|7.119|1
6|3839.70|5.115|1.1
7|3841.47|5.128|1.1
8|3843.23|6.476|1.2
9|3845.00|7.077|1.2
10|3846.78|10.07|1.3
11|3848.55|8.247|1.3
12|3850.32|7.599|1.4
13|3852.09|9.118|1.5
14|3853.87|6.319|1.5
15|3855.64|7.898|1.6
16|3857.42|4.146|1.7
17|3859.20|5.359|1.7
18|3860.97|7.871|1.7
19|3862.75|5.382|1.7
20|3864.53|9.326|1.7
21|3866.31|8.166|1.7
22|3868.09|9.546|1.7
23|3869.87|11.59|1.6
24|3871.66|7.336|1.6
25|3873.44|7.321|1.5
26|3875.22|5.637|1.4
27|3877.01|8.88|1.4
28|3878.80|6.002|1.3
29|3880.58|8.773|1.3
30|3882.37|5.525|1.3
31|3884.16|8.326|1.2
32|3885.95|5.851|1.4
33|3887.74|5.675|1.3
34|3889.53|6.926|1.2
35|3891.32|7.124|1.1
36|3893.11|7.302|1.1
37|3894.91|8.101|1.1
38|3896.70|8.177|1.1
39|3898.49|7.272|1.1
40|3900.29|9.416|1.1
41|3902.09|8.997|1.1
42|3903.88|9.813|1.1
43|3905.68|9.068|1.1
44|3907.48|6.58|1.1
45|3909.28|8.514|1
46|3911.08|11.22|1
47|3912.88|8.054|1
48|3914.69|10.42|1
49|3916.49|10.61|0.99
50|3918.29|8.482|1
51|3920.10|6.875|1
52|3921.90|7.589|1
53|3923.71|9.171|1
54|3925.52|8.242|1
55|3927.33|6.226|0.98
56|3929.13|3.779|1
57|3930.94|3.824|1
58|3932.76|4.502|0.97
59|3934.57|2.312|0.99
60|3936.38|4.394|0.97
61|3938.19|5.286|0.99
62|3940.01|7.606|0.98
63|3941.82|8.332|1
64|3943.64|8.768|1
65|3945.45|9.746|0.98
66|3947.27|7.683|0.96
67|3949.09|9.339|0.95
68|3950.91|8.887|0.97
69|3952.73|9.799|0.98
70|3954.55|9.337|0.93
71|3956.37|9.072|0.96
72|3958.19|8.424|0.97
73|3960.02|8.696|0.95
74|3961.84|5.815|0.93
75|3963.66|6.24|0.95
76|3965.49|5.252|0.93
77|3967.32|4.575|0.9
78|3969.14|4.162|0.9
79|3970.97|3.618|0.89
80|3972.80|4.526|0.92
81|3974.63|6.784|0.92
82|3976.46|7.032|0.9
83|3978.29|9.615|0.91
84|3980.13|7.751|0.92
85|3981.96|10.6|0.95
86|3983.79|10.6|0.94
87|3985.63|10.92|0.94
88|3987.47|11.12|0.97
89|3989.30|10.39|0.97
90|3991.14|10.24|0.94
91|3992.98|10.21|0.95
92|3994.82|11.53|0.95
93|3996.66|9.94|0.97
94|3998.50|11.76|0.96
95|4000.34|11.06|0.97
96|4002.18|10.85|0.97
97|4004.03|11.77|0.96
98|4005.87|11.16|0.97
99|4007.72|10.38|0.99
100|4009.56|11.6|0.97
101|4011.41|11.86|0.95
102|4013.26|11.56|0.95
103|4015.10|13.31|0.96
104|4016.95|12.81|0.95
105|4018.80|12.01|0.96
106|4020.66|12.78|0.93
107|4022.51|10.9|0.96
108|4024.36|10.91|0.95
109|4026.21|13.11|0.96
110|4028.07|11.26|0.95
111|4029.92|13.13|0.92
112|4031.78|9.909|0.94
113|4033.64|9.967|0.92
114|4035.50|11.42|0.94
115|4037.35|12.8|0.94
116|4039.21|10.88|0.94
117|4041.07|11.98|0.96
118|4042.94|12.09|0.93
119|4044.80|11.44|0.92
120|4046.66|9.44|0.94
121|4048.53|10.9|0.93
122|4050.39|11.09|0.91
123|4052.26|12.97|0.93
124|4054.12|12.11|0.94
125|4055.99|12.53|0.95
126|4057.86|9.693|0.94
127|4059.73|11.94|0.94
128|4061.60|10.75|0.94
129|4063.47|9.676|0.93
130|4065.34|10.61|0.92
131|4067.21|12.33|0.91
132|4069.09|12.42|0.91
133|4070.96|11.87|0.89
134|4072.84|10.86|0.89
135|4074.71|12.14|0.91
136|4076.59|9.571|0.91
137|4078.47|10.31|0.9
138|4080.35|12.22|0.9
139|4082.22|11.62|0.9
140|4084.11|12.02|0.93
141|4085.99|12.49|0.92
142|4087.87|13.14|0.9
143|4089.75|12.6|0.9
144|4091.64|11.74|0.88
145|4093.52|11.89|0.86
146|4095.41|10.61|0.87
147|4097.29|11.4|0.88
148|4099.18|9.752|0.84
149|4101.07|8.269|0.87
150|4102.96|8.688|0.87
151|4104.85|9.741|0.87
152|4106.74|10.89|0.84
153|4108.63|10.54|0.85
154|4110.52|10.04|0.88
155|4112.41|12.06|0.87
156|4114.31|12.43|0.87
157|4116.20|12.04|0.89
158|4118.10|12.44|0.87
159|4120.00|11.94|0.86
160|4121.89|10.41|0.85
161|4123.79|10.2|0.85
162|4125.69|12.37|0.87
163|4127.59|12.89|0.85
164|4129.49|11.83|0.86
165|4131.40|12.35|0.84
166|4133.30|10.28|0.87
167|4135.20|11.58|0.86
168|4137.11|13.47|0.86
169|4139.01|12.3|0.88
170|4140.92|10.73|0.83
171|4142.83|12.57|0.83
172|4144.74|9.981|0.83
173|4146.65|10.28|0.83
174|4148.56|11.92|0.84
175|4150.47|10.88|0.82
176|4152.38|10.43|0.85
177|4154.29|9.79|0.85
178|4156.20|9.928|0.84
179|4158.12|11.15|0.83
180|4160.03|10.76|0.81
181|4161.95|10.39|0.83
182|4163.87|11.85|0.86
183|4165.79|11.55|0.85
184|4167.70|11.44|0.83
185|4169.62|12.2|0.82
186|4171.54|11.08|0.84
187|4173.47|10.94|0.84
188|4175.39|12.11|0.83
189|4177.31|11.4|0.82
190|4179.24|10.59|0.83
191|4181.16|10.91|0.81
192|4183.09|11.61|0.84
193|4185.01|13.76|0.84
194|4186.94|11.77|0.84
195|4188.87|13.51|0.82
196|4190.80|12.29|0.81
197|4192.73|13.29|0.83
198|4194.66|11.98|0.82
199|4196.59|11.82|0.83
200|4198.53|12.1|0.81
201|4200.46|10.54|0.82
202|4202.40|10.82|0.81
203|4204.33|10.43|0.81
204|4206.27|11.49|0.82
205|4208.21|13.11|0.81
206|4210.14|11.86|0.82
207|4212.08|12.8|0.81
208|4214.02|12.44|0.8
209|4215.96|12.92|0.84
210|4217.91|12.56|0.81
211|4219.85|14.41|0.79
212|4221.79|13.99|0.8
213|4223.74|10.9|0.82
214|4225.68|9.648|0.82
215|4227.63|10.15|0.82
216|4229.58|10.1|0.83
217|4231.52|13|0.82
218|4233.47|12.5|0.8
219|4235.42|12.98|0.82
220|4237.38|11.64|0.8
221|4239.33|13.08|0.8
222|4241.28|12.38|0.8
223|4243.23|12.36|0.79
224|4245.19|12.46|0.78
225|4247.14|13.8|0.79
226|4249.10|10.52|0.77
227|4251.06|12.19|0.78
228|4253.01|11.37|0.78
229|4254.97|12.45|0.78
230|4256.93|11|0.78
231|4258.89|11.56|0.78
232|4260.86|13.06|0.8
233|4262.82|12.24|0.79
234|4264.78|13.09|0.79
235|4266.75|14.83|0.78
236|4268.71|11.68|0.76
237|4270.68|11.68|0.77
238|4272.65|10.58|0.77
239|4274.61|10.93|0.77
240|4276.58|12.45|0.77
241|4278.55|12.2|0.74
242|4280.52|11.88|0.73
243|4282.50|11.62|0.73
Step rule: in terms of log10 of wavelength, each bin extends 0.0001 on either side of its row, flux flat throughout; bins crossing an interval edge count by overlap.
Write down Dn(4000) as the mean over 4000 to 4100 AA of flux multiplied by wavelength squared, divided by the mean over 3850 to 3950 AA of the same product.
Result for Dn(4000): 1.7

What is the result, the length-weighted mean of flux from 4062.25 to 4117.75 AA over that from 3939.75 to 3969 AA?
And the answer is 1.42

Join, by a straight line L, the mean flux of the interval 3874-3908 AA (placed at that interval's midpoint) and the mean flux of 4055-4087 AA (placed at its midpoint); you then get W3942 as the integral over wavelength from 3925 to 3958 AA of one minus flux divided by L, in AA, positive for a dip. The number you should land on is 6.0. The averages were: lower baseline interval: 7.56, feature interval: 7.08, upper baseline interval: 11.4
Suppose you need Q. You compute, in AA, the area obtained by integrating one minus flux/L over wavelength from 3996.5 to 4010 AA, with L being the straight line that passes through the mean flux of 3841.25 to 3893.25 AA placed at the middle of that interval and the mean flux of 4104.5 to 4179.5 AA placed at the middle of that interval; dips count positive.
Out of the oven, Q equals -2.6 AA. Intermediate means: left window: 7.36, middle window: 11.1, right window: 11.3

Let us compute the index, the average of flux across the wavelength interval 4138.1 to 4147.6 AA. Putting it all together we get 11.2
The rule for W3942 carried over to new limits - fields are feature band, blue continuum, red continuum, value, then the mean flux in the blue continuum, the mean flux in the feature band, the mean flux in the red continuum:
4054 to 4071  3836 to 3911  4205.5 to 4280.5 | -2.5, 7.53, 11.3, 12.2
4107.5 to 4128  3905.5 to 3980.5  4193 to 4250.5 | -2.5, 7.27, 11.5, 12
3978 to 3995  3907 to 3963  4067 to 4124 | -2.8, 7.67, 10.3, 11.2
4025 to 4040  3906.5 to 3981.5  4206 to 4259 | -4.8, 7.27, 11.6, 12.1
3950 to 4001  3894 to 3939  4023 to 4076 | 4.3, 7.48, 8.49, 11.4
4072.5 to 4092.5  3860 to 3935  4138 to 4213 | -3.0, 7.64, 11.7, 11.5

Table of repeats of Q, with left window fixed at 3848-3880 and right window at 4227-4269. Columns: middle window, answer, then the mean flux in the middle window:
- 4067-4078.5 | -1.5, 11.4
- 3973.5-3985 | 0.3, 8.71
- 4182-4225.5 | -2.1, 12.2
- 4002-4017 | -3.8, 11.7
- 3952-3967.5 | 2.0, 7.58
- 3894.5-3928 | -2.0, 8.59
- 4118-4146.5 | -2.1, 11.6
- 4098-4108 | 0.9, 9.54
